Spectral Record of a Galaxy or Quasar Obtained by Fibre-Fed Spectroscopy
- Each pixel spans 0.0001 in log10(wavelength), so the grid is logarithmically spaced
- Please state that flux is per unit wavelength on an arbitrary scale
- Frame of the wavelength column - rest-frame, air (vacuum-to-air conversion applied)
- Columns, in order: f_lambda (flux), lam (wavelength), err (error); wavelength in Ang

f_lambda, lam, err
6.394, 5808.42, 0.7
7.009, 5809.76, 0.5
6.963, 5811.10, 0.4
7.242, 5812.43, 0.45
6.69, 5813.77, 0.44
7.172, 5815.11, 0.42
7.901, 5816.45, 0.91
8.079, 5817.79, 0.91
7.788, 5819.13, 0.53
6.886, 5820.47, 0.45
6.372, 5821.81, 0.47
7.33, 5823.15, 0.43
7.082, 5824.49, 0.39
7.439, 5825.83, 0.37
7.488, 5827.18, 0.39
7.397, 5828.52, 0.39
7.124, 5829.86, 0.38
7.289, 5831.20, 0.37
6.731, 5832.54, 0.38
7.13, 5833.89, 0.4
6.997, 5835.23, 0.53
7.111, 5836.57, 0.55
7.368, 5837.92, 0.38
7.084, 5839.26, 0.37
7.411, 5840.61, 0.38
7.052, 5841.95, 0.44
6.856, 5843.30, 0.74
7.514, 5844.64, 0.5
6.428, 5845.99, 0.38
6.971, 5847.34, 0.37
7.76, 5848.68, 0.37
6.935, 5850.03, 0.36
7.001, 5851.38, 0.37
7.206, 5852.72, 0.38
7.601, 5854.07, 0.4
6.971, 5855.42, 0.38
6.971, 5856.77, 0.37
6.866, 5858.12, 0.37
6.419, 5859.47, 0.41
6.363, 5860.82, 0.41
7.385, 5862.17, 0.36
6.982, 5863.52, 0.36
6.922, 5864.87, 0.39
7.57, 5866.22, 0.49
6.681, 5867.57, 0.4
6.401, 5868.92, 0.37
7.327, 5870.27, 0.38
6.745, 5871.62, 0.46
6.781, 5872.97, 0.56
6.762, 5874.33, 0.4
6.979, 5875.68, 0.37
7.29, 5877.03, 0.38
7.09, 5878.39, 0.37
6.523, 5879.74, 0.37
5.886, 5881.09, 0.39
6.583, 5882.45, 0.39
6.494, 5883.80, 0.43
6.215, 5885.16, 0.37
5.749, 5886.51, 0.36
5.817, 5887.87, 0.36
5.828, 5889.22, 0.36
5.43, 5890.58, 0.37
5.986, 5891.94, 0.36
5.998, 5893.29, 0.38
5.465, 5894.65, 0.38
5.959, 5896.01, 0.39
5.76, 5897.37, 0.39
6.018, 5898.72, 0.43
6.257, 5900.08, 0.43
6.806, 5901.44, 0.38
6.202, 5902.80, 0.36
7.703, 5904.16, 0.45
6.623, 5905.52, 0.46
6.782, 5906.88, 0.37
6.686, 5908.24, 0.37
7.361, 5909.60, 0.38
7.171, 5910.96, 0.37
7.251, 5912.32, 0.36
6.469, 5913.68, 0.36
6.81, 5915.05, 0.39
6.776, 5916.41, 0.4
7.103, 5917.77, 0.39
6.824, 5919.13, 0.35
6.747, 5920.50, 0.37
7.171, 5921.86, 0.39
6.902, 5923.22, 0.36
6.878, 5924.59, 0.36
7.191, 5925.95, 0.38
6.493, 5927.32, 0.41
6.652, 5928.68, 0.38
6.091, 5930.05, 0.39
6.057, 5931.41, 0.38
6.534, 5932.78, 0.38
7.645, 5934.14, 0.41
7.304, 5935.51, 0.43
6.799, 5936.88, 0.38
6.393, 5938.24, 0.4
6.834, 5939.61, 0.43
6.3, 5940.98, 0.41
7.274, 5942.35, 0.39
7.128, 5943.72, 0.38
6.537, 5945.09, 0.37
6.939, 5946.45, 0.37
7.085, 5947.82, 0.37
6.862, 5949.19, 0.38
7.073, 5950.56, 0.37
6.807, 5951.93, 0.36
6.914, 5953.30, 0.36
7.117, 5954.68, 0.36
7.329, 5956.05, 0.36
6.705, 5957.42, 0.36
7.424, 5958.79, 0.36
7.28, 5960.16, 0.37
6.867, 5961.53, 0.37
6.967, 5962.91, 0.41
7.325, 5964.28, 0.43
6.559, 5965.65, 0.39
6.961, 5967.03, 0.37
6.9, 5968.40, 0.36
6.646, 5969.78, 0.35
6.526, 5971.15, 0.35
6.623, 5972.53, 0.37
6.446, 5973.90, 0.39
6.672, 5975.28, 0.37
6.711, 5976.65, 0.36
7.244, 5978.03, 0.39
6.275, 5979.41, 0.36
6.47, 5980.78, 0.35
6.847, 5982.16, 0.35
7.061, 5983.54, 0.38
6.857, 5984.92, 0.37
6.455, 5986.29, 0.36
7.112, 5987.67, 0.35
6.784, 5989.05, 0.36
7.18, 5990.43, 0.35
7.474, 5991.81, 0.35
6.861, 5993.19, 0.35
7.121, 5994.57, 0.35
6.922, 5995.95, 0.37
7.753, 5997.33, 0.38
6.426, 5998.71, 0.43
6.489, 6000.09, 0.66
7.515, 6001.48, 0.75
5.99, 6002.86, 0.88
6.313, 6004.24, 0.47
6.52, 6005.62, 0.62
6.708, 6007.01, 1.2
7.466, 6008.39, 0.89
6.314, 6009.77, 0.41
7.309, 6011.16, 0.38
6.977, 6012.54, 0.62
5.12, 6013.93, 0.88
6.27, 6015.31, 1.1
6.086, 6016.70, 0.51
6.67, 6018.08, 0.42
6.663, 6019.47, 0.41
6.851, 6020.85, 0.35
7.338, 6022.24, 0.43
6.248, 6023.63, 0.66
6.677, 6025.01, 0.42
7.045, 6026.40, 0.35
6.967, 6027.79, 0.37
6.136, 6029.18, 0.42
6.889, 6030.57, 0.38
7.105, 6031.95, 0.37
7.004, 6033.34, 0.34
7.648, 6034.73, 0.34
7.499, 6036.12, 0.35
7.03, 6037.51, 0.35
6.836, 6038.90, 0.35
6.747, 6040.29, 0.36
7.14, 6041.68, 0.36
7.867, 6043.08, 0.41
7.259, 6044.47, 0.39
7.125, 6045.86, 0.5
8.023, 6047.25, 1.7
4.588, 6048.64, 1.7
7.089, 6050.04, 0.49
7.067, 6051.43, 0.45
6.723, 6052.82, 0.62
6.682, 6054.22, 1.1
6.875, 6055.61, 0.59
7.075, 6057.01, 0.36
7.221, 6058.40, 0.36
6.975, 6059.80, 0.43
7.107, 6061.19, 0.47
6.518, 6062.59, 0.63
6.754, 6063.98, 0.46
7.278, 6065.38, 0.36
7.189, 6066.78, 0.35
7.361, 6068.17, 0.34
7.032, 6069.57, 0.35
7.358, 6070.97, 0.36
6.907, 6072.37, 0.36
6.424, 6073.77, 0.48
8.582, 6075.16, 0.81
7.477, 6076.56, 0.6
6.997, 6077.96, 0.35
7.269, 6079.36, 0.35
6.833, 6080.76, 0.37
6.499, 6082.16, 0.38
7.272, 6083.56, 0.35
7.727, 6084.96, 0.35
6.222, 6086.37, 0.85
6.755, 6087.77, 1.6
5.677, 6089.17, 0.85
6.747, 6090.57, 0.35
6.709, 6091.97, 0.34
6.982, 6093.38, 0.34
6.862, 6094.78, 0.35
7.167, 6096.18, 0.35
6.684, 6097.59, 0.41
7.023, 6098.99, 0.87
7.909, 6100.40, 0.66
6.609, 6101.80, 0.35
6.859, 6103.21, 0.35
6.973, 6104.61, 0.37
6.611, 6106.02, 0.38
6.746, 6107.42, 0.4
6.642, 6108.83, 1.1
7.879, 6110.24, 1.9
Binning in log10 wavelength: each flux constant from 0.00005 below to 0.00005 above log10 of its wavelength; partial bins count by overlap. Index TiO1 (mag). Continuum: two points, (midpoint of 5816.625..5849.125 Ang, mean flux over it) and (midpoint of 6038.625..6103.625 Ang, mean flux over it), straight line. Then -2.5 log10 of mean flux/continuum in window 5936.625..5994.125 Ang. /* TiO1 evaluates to 0.03 mag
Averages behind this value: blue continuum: 7.2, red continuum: 6.98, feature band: 6.87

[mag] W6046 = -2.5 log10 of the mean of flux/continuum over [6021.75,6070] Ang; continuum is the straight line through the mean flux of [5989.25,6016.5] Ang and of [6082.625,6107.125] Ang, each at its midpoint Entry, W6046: -0.03 mag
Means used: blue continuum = 6.76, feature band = 6.97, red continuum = 6.86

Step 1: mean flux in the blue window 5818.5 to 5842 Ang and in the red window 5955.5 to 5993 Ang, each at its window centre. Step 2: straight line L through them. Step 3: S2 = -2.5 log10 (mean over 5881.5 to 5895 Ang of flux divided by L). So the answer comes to 0.18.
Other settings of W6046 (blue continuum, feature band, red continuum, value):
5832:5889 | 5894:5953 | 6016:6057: 0.02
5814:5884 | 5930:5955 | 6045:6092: 0.03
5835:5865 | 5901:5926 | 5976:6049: 0.01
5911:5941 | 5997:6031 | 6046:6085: 0.05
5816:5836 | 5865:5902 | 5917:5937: 0.10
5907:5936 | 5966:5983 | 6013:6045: 0.02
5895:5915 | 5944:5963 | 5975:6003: -0.03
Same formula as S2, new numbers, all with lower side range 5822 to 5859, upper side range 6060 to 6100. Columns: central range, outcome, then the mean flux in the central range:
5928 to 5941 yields 0.06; 6.68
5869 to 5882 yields 0.05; 6.8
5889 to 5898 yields 0.23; 5.77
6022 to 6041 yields 0.01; 6.93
